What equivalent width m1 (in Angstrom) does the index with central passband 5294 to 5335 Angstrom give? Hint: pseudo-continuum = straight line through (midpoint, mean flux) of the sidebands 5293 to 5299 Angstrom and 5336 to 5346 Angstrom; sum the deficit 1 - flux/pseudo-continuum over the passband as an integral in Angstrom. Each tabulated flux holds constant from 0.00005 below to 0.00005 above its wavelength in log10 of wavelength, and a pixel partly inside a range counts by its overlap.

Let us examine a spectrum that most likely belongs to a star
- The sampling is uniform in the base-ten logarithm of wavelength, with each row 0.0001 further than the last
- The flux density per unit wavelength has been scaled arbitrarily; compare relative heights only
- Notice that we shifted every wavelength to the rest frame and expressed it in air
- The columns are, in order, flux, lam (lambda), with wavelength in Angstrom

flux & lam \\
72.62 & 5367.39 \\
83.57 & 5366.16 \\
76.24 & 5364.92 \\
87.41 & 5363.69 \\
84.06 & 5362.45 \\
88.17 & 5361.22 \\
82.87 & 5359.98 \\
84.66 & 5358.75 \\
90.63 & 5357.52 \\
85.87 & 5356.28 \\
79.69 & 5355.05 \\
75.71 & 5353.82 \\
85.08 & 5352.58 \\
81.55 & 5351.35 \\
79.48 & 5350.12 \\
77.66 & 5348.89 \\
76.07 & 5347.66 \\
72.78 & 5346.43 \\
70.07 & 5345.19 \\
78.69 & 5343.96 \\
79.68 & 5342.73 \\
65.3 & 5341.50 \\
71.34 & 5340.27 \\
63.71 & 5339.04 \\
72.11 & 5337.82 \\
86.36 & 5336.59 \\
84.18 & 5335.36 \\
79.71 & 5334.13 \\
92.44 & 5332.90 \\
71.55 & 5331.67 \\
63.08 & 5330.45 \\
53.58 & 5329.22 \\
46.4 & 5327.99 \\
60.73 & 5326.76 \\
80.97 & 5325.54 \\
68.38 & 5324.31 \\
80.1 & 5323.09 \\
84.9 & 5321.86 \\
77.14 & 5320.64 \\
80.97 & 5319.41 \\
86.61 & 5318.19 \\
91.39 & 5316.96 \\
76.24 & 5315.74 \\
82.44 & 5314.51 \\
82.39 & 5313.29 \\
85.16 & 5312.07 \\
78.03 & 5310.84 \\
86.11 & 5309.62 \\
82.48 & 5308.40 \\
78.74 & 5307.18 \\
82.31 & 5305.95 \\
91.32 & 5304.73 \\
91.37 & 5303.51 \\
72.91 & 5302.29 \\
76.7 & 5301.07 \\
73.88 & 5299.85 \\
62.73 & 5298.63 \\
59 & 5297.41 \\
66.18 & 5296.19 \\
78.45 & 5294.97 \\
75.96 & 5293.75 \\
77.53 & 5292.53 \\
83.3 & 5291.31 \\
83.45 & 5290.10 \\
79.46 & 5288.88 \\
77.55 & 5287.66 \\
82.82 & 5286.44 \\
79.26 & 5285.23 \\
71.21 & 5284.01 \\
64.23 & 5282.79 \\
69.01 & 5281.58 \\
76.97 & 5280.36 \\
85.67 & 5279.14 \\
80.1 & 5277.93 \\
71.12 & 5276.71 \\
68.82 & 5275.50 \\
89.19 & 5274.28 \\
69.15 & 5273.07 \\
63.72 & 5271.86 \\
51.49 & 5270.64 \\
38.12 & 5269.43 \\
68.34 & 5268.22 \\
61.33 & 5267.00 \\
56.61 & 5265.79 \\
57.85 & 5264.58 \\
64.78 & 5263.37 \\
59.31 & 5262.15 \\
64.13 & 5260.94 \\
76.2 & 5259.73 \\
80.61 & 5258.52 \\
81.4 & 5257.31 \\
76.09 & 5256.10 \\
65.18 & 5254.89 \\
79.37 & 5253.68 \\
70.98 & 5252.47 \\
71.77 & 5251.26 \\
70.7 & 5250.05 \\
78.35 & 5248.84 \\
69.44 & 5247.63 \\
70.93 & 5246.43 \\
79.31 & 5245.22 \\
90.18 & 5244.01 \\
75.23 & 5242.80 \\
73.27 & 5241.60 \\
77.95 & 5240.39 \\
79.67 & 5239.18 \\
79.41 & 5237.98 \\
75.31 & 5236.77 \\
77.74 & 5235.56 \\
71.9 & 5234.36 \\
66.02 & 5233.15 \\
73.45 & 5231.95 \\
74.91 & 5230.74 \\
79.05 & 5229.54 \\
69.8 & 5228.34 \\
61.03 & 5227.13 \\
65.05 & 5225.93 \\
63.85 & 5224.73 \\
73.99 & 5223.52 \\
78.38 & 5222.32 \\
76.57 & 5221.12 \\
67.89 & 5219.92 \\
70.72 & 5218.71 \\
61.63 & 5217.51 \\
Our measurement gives -3.4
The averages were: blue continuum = 68.9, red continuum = 73.4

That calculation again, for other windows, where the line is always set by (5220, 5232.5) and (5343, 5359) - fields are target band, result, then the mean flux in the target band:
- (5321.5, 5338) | 1.1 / 73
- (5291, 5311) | -0.2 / 77.4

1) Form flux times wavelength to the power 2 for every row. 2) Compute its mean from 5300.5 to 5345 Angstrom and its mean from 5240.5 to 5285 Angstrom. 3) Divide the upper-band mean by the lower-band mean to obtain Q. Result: 1.12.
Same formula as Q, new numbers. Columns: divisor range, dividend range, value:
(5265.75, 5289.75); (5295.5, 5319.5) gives 1.13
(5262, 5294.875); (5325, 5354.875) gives 1.06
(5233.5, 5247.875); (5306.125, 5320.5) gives 1.11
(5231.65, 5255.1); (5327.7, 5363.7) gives 1.07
